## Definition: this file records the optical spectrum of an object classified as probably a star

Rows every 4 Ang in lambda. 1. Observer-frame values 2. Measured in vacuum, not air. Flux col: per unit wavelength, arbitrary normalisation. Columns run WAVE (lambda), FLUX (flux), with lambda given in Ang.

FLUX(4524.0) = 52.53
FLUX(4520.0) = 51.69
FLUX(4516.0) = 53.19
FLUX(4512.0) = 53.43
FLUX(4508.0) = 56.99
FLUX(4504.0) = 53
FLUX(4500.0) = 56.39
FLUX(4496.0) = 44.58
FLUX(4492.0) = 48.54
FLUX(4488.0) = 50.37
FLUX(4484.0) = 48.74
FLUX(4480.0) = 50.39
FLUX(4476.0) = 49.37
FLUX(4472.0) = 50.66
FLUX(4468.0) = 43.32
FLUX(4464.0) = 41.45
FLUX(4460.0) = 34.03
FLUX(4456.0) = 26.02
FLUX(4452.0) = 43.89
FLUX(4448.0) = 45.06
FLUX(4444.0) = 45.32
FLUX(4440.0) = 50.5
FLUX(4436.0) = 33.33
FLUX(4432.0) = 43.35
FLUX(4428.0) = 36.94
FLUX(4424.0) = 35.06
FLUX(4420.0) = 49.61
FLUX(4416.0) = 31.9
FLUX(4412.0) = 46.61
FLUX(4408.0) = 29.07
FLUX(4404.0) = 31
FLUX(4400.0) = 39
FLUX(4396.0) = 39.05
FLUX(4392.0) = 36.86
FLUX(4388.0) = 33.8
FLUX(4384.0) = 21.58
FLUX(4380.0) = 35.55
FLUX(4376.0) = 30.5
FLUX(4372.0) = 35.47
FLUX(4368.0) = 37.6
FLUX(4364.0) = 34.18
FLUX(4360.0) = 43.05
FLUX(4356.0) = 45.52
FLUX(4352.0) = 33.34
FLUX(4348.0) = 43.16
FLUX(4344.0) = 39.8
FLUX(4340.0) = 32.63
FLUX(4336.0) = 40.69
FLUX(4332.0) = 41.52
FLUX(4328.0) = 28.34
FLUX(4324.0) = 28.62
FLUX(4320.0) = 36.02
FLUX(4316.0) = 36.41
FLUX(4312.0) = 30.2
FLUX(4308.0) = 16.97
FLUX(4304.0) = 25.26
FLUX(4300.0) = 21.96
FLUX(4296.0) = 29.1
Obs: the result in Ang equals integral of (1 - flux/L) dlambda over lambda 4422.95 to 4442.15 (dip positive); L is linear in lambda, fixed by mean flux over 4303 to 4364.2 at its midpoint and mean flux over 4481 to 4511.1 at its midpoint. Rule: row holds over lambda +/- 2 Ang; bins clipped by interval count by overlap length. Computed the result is 2.1 Ang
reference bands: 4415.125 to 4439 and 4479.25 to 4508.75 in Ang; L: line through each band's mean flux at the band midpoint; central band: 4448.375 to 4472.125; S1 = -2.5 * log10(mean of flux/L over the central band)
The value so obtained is 0.15 mag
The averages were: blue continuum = 39.2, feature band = 39.4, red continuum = 50.9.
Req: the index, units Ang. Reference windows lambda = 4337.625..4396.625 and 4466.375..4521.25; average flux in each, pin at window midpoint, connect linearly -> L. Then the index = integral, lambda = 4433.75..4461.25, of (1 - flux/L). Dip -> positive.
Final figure 3.3 Ang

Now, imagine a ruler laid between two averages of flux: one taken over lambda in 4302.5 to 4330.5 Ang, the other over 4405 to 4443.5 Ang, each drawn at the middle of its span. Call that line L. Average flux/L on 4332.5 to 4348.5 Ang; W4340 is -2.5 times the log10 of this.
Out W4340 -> -0.23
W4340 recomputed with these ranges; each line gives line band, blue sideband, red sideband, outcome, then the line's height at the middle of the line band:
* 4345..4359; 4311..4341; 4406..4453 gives -0.133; 36.1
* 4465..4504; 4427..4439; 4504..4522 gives -0.015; 48.5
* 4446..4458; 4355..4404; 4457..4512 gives 0.153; 44.2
